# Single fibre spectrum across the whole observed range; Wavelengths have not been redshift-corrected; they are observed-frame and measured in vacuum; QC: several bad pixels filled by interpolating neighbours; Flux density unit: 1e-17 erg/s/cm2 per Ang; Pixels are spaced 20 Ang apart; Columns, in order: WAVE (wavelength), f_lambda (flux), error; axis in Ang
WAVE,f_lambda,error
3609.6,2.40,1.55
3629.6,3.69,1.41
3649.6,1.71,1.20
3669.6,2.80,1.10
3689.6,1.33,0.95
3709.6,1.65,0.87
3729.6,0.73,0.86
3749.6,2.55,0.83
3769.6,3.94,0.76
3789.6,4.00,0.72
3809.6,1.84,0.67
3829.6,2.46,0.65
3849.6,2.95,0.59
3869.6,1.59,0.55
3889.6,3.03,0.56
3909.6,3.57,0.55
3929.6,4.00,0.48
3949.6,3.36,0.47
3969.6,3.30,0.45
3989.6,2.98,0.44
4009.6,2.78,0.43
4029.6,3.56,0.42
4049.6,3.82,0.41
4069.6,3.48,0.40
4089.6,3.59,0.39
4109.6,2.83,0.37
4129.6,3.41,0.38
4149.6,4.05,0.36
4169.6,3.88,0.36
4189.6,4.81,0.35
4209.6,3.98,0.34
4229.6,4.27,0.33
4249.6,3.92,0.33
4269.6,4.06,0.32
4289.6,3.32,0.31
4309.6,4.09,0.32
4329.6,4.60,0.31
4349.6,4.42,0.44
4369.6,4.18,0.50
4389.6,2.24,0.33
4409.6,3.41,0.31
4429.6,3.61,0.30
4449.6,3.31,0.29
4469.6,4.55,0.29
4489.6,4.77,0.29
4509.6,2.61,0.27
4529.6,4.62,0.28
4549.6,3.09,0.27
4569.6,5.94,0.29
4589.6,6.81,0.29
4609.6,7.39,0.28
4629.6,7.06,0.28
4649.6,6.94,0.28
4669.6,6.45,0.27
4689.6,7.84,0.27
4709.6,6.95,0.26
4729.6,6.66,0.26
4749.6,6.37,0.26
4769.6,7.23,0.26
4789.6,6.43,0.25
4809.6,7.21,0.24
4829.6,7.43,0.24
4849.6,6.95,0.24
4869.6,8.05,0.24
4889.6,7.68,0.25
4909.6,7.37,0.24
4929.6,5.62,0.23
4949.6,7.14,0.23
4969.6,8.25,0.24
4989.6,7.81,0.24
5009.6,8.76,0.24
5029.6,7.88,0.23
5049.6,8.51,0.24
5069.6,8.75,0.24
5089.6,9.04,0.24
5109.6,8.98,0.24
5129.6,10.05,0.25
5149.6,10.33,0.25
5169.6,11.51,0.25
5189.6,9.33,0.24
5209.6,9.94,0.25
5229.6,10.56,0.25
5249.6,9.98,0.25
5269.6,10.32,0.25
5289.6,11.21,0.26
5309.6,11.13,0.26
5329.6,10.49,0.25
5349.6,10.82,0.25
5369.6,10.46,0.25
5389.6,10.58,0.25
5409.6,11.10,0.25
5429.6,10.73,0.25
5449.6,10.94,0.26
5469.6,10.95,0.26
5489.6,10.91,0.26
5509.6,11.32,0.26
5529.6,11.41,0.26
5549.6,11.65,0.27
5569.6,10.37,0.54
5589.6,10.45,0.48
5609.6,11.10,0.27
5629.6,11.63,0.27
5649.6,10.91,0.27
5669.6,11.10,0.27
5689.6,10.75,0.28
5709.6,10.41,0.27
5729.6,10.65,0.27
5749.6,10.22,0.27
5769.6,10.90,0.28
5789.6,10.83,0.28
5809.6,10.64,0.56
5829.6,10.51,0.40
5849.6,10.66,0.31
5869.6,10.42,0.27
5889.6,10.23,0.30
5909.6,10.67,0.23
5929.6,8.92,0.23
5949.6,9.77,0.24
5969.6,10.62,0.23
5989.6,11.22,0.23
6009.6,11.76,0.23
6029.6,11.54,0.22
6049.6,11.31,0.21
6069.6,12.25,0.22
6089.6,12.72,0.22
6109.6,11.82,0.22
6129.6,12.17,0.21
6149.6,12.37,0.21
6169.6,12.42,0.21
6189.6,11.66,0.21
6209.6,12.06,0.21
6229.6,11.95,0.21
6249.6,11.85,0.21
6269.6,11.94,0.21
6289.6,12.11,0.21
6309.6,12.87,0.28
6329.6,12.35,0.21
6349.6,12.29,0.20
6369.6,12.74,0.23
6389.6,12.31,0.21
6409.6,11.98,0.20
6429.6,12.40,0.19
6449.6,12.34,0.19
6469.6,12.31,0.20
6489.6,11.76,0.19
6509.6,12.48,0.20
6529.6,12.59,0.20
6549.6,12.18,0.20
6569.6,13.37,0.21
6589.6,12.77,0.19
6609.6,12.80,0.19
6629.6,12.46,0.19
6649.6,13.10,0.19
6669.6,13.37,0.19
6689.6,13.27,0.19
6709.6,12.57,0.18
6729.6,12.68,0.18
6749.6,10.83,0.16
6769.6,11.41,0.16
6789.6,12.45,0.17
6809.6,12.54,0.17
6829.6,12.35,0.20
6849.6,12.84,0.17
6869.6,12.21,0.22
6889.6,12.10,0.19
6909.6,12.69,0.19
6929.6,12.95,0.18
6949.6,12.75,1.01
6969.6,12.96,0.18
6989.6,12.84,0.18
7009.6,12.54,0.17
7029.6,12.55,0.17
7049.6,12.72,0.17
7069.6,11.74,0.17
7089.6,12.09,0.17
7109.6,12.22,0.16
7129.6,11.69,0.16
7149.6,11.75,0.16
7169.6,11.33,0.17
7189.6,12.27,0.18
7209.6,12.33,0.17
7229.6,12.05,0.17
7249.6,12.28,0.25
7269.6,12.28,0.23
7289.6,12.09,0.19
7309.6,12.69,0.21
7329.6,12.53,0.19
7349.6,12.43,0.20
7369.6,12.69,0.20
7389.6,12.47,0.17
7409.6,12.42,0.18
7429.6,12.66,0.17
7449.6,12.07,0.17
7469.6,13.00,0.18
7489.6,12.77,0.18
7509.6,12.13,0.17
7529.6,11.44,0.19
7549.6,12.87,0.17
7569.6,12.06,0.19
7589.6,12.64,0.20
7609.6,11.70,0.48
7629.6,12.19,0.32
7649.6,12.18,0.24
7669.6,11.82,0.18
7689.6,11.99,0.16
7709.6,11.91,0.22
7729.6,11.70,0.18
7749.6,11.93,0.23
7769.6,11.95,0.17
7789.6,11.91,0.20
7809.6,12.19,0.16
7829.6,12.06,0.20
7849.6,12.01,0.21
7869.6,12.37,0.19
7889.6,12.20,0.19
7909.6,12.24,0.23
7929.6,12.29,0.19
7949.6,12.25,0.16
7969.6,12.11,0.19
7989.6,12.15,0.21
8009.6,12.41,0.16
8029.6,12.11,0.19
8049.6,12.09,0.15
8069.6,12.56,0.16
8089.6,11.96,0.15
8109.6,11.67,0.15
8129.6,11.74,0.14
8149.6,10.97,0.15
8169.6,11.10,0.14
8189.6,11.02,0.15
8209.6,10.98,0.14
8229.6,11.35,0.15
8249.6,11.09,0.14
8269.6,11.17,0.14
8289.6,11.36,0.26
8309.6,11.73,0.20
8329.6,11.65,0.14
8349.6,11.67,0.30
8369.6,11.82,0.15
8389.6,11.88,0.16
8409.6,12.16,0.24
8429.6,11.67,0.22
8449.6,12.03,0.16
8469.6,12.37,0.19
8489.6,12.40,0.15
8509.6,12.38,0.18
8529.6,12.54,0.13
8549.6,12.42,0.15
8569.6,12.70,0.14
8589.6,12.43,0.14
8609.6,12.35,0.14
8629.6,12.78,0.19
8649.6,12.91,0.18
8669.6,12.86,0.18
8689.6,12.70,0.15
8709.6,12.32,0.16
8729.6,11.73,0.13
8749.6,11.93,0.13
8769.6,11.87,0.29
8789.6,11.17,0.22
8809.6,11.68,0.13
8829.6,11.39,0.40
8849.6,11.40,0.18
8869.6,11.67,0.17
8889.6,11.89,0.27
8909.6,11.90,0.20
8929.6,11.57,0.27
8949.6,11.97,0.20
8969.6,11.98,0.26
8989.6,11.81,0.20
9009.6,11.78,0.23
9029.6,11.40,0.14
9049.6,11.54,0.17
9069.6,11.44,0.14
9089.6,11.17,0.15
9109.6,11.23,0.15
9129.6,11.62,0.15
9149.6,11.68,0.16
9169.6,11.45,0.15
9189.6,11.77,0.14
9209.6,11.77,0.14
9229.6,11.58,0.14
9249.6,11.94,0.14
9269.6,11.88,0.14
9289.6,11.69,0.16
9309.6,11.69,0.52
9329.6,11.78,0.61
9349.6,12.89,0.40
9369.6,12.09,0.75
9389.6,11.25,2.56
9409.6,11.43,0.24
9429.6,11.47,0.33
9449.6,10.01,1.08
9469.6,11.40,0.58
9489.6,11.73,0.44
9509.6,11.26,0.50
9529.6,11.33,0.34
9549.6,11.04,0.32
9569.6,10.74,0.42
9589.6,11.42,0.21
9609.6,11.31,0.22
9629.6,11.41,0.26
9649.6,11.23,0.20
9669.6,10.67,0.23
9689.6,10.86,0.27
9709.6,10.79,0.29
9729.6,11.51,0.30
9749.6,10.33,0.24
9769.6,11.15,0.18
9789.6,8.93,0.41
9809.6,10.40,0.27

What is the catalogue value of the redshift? 0.15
